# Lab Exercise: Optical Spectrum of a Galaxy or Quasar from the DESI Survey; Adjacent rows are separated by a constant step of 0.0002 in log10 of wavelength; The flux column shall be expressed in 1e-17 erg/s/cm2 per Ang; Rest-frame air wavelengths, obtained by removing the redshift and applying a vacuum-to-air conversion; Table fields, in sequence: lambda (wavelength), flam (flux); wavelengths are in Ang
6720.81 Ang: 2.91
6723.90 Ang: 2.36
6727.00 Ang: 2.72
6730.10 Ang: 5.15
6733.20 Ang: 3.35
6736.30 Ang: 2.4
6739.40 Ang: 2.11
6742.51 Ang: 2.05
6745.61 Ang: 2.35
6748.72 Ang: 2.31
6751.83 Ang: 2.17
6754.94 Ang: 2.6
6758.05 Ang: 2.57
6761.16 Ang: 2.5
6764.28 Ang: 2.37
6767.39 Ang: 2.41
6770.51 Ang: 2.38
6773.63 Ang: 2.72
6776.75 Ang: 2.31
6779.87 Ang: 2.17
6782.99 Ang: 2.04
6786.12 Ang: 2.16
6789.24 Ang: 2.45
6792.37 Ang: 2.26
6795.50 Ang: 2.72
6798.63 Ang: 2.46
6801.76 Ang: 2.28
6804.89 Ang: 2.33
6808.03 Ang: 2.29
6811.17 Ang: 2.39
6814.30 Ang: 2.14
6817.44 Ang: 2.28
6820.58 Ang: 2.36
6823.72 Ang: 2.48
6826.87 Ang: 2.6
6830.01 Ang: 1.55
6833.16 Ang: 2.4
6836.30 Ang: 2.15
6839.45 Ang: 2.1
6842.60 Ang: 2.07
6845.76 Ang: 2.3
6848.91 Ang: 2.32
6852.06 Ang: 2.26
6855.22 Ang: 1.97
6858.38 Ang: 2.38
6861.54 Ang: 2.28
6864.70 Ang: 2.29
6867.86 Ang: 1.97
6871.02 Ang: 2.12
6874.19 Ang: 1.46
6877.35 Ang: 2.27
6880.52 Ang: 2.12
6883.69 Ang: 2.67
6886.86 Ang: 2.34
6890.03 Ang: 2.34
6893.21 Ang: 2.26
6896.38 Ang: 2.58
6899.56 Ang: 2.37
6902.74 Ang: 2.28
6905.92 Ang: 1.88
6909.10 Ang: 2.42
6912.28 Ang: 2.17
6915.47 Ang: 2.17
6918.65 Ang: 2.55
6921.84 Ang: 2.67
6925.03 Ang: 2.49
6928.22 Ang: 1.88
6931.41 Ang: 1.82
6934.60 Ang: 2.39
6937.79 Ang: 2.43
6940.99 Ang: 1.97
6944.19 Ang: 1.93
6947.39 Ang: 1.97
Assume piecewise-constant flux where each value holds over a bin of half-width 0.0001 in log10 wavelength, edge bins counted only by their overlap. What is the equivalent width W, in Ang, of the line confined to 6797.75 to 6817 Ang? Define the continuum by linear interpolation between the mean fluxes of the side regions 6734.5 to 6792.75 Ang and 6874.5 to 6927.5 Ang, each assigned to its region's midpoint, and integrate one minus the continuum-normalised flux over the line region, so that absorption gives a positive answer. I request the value 0.2 Ang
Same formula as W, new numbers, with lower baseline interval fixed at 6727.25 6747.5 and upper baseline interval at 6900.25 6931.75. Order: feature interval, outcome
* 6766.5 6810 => 5.6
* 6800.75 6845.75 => 5.8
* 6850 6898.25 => 3.5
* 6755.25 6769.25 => 1.6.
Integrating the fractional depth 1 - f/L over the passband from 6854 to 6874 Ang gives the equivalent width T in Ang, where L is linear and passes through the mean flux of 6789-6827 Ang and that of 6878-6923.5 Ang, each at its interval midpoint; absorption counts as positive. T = 2.0 Ang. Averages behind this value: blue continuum 2.38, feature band 2.12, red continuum 2.34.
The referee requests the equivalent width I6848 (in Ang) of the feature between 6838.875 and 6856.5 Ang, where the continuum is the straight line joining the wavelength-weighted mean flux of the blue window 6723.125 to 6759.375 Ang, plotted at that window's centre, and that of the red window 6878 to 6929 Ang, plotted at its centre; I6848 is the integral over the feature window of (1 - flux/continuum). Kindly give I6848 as 2.0 Ang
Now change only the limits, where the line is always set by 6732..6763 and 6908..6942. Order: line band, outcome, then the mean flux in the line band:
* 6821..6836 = 0.6 Ang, 2.26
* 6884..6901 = -0.7 Ang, 2.4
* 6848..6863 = 0.6 Ang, 2.24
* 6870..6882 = 1.7 Ang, 1.99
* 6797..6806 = 0.1 Ang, 2.36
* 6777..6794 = 1.2 Ang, 2.23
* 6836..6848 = 0.9 Ang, 2.16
